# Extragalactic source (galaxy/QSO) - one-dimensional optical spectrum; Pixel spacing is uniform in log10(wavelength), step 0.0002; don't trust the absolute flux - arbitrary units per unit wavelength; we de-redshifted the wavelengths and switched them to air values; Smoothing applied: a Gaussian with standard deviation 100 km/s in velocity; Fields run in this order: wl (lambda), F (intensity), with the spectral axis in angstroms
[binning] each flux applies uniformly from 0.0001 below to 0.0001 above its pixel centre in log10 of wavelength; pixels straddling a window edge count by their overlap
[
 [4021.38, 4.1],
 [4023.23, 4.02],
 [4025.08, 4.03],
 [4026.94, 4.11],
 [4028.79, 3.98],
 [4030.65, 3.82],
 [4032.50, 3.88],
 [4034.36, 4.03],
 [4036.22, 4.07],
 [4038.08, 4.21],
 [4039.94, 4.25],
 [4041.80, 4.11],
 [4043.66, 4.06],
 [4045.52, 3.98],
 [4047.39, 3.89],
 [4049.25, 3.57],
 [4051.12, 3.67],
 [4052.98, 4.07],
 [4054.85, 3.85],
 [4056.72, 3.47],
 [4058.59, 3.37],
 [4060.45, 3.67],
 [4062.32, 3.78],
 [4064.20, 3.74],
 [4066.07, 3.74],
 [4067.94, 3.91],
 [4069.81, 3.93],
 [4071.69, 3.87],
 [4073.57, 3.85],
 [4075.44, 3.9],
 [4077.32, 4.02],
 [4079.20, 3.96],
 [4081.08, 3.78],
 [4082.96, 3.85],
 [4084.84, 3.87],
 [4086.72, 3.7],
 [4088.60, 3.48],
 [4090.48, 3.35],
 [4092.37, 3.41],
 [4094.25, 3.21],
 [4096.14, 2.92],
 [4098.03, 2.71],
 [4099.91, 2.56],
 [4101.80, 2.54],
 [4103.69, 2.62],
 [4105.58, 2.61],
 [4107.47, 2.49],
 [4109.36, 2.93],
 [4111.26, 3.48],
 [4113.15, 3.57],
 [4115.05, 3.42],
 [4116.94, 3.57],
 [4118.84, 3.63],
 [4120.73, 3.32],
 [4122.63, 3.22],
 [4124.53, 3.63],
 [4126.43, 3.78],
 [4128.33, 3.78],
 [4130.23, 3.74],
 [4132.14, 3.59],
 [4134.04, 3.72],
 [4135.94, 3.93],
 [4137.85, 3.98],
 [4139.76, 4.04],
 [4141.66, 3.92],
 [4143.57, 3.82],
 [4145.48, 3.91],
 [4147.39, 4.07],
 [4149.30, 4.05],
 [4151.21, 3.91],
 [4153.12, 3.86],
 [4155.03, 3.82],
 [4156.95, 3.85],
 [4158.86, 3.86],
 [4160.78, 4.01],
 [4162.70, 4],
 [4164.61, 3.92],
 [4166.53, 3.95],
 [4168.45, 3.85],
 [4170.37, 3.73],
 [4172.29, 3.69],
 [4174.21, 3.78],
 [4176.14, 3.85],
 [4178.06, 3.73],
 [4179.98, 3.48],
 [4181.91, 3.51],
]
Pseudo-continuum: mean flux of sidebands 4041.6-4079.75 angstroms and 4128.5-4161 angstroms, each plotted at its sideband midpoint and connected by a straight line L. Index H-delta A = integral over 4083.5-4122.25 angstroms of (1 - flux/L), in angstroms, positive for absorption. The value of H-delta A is 6.8 angstroms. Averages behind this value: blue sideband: 3.82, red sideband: 3.88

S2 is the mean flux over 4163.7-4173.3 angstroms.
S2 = 3.83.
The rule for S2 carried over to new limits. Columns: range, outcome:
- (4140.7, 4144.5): 3.88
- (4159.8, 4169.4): 3.94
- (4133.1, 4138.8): 3.88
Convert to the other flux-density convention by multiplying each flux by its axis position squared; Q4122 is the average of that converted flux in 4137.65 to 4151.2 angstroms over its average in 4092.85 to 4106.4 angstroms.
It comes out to 1.5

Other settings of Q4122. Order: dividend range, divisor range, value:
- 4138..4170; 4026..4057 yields 1.05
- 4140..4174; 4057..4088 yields 1.07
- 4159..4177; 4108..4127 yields 1.15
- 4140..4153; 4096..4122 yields 1.32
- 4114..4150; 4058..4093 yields 1.02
